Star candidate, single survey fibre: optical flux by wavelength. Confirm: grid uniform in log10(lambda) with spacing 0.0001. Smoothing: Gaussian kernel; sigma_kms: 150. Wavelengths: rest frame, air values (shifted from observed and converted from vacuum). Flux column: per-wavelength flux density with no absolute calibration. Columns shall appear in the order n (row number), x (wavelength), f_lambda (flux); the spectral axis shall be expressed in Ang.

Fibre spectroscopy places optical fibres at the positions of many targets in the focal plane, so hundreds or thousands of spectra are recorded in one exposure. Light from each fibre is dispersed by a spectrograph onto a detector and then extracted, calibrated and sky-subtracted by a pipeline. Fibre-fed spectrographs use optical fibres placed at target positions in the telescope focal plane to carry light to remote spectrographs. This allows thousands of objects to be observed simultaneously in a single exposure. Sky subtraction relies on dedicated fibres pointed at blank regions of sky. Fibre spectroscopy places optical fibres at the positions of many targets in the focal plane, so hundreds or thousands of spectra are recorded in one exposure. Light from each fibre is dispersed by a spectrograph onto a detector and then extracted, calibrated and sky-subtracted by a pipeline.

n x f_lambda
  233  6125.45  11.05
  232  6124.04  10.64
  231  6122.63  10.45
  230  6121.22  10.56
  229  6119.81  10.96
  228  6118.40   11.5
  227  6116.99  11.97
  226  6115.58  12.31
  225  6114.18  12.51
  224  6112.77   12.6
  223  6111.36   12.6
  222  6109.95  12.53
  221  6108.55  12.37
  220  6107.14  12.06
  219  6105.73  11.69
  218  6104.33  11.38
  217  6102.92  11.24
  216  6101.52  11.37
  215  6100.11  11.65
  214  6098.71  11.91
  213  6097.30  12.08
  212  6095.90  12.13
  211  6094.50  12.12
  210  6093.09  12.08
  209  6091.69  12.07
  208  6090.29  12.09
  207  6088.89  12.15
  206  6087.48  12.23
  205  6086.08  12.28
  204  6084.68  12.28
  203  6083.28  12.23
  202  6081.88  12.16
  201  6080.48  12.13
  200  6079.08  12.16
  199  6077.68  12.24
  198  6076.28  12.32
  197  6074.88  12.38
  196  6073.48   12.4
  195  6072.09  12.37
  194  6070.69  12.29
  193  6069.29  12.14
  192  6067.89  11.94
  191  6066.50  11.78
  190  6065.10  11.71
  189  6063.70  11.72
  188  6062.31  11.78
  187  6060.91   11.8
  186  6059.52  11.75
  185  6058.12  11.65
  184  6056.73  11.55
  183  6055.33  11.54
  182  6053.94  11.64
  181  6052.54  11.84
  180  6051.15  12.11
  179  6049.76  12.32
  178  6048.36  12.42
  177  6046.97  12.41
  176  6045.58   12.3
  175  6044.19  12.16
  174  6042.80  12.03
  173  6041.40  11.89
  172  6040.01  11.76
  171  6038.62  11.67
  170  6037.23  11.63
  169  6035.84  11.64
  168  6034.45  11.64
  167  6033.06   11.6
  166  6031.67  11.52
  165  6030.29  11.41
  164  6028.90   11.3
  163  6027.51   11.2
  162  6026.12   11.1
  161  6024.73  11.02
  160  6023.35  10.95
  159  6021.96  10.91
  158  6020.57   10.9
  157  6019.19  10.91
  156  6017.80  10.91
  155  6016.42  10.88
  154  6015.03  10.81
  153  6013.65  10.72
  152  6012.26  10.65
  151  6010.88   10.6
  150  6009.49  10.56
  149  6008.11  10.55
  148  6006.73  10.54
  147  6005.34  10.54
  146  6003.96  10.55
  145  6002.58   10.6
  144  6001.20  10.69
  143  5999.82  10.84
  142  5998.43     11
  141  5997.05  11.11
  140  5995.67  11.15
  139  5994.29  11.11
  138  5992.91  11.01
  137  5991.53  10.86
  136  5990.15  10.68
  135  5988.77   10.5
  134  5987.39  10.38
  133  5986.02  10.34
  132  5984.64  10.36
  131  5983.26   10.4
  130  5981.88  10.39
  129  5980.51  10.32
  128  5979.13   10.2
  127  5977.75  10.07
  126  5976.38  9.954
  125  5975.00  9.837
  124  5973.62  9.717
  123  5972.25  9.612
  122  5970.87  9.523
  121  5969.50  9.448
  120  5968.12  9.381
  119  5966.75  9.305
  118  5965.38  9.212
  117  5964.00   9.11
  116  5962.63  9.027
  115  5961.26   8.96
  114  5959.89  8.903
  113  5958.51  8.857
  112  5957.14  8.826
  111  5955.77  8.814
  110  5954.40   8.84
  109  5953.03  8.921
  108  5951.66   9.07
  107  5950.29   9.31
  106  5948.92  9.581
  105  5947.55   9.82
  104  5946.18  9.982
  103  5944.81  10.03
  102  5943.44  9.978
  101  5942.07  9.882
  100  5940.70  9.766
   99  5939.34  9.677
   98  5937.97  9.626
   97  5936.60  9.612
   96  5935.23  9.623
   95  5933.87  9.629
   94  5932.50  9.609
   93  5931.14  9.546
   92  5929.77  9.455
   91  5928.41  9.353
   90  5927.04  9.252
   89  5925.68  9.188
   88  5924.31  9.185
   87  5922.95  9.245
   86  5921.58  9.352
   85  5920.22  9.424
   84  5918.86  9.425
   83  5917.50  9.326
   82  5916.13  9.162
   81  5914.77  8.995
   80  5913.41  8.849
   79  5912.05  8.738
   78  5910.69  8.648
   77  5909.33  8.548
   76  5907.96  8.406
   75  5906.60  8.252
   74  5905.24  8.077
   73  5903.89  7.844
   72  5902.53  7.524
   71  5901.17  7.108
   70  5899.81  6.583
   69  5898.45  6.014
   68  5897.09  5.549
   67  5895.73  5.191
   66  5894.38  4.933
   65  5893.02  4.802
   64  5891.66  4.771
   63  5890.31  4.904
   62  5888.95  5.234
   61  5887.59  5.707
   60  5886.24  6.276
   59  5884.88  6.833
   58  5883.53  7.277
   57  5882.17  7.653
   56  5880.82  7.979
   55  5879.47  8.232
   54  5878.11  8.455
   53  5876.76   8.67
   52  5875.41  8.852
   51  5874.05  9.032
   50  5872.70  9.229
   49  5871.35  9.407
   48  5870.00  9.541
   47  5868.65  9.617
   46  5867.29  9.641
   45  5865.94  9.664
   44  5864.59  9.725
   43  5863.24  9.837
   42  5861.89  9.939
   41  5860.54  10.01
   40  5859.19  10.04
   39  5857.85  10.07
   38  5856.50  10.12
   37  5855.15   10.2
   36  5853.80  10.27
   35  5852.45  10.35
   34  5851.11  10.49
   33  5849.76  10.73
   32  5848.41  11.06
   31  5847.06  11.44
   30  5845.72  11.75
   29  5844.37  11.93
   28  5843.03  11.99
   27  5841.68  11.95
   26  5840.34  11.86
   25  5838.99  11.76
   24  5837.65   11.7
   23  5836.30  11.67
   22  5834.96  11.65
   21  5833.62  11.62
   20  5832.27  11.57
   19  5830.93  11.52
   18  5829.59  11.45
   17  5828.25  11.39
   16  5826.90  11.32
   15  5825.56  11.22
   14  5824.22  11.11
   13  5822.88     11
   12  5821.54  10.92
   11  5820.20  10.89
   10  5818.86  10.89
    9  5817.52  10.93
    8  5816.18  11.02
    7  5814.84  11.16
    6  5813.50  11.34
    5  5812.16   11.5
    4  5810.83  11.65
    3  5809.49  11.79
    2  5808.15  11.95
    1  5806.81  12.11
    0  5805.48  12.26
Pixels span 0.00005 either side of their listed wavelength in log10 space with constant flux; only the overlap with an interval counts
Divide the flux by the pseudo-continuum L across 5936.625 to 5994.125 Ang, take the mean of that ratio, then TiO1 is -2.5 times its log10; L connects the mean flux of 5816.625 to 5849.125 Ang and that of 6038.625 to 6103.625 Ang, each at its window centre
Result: 0.21 mag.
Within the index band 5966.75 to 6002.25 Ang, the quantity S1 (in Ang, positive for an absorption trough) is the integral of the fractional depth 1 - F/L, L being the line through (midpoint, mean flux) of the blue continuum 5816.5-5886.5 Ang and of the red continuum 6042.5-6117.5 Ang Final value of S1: 3.1 Ang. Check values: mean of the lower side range 10.3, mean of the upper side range 12.1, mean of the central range 10.3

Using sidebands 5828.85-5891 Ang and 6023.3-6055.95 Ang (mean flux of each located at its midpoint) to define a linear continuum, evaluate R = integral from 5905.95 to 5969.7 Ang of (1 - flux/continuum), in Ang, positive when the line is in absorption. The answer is 8.1 Ang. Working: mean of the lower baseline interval 9.75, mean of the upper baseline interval 11.7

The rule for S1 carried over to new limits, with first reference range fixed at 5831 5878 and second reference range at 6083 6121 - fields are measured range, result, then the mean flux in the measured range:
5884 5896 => 5.9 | 5.45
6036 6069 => -0.5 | 11.9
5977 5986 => 0.8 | 10.3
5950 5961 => 2.2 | 8.93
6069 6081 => -0.5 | 12.3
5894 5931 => 8.9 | 8.26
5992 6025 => 1.8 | 10.8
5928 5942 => 1.8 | 9.61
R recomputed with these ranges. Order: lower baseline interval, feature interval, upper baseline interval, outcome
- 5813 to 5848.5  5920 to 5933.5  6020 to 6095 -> 2.61 Ang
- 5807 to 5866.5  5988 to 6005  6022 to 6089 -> 1.20 Ang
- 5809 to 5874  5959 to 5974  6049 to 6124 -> 2.80 Ang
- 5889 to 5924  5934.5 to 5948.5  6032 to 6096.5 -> -2.04 Ang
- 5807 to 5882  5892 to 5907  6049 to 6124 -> 6.13 Ang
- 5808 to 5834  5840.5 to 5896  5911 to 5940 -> 8.21 Ang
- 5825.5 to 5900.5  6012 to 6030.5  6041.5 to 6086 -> 0.79 Ang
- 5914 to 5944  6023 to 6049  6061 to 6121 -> -1.19 Ang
